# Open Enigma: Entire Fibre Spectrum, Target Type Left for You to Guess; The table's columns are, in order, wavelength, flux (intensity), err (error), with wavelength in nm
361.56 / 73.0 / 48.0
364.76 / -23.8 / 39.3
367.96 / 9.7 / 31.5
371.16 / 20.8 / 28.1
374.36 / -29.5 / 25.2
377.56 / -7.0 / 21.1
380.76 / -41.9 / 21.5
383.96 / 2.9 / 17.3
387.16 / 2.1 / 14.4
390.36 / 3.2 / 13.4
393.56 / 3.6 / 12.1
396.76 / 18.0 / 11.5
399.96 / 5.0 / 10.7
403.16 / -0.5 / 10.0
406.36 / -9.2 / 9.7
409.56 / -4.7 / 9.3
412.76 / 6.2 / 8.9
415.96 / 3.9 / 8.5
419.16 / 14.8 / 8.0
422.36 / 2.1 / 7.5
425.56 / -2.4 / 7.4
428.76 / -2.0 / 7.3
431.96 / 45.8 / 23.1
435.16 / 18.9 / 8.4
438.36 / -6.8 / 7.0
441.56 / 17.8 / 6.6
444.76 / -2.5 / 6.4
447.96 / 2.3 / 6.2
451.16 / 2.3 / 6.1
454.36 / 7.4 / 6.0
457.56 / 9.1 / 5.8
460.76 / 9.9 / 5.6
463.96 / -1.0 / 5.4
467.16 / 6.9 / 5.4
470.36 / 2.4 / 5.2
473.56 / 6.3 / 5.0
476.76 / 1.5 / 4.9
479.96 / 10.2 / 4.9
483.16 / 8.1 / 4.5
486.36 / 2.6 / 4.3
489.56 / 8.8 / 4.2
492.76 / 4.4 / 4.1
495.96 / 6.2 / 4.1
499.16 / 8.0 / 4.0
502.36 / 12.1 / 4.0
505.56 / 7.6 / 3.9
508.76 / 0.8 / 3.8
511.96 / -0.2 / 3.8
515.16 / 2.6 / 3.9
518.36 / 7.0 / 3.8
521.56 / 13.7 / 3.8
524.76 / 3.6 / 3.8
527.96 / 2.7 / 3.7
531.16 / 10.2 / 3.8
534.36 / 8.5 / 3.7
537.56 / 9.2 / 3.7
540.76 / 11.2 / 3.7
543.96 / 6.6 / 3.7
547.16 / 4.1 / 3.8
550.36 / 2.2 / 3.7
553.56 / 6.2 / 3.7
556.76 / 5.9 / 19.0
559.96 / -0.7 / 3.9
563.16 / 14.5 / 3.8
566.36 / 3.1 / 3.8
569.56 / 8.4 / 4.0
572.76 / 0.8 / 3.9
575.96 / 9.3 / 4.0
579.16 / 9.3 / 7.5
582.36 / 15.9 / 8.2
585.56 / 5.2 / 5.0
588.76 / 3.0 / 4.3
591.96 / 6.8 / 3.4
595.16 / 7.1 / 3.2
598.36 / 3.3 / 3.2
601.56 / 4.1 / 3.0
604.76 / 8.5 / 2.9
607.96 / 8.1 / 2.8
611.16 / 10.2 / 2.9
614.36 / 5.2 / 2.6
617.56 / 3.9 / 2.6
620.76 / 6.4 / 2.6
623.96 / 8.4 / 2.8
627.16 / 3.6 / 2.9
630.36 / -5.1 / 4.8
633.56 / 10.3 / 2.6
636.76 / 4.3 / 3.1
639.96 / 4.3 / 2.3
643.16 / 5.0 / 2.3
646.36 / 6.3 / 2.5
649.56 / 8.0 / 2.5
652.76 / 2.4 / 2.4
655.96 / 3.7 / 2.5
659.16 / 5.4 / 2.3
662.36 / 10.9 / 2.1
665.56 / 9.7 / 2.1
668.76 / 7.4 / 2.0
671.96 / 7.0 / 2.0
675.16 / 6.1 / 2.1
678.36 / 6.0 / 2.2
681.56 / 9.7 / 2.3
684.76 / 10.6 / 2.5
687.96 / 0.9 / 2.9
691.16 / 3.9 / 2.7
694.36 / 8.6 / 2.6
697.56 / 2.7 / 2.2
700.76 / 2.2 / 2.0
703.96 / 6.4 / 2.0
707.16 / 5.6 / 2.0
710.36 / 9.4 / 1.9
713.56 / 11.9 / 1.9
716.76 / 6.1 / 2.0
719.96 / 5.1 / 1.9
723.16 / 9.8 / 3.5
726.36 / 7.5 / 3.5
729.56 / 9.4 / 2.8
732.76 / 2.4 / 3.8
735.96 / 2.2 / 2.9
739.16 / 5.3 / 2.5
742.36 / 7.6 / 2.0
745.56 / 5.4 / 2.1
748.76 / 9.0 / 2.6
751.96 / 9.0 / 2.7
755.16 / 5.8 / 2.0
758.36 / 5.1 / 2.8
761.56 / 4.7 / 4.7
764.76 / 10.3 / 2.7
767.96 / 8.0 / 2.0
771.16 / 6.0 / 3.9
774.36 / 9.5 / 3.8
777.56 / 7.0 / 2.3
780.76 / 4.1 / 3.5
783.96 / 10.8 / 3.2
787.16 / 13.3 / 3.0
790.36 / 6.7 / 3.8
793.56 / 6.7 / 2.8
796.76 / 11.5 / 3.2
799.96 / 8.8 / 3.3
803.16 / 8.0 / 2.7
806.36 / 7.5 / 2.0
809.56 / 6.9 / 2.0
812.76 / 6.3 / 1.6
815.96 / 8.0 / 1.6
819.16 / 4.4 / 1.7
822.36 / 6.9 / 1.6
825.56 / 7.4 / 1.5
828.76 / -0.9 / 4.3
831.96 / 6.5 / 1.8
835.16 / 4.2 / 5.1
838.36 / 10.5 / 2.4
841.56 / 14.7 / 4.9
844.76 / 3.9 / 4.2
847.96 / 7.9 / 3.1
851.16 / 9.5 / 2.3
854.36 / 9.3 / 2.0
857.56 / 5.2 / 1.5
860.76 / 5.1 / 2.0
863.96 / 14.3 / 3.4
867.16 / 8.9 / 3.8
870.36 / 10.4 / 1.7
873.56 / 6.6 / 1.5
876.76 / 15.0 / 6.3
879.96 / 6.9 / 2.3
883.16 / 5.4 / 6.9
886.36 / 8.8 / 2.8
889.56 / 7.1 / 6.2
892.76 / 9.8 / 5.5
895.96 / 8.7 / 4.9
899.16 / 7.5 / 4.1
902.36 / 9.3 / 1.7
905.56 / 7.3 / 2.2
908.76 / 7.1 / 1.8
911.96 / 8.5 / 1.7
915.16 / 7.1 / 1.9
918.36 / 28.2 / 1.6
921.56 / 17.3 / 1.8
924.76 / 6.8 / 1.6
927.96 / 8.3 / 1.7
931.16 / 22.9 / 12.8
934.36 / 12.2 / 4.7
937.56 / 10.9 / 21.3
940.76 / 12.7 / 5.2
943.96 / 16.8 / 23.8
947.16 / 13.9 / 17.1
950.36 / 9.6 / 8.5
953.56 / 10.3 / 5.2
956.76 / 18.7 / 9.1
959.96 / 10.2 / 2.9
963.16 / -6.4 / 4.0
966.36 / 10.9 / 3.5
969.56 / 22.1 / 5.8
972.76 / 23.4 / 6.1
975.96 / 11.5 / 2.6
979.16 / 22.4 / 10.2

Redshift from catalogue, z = 1.467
